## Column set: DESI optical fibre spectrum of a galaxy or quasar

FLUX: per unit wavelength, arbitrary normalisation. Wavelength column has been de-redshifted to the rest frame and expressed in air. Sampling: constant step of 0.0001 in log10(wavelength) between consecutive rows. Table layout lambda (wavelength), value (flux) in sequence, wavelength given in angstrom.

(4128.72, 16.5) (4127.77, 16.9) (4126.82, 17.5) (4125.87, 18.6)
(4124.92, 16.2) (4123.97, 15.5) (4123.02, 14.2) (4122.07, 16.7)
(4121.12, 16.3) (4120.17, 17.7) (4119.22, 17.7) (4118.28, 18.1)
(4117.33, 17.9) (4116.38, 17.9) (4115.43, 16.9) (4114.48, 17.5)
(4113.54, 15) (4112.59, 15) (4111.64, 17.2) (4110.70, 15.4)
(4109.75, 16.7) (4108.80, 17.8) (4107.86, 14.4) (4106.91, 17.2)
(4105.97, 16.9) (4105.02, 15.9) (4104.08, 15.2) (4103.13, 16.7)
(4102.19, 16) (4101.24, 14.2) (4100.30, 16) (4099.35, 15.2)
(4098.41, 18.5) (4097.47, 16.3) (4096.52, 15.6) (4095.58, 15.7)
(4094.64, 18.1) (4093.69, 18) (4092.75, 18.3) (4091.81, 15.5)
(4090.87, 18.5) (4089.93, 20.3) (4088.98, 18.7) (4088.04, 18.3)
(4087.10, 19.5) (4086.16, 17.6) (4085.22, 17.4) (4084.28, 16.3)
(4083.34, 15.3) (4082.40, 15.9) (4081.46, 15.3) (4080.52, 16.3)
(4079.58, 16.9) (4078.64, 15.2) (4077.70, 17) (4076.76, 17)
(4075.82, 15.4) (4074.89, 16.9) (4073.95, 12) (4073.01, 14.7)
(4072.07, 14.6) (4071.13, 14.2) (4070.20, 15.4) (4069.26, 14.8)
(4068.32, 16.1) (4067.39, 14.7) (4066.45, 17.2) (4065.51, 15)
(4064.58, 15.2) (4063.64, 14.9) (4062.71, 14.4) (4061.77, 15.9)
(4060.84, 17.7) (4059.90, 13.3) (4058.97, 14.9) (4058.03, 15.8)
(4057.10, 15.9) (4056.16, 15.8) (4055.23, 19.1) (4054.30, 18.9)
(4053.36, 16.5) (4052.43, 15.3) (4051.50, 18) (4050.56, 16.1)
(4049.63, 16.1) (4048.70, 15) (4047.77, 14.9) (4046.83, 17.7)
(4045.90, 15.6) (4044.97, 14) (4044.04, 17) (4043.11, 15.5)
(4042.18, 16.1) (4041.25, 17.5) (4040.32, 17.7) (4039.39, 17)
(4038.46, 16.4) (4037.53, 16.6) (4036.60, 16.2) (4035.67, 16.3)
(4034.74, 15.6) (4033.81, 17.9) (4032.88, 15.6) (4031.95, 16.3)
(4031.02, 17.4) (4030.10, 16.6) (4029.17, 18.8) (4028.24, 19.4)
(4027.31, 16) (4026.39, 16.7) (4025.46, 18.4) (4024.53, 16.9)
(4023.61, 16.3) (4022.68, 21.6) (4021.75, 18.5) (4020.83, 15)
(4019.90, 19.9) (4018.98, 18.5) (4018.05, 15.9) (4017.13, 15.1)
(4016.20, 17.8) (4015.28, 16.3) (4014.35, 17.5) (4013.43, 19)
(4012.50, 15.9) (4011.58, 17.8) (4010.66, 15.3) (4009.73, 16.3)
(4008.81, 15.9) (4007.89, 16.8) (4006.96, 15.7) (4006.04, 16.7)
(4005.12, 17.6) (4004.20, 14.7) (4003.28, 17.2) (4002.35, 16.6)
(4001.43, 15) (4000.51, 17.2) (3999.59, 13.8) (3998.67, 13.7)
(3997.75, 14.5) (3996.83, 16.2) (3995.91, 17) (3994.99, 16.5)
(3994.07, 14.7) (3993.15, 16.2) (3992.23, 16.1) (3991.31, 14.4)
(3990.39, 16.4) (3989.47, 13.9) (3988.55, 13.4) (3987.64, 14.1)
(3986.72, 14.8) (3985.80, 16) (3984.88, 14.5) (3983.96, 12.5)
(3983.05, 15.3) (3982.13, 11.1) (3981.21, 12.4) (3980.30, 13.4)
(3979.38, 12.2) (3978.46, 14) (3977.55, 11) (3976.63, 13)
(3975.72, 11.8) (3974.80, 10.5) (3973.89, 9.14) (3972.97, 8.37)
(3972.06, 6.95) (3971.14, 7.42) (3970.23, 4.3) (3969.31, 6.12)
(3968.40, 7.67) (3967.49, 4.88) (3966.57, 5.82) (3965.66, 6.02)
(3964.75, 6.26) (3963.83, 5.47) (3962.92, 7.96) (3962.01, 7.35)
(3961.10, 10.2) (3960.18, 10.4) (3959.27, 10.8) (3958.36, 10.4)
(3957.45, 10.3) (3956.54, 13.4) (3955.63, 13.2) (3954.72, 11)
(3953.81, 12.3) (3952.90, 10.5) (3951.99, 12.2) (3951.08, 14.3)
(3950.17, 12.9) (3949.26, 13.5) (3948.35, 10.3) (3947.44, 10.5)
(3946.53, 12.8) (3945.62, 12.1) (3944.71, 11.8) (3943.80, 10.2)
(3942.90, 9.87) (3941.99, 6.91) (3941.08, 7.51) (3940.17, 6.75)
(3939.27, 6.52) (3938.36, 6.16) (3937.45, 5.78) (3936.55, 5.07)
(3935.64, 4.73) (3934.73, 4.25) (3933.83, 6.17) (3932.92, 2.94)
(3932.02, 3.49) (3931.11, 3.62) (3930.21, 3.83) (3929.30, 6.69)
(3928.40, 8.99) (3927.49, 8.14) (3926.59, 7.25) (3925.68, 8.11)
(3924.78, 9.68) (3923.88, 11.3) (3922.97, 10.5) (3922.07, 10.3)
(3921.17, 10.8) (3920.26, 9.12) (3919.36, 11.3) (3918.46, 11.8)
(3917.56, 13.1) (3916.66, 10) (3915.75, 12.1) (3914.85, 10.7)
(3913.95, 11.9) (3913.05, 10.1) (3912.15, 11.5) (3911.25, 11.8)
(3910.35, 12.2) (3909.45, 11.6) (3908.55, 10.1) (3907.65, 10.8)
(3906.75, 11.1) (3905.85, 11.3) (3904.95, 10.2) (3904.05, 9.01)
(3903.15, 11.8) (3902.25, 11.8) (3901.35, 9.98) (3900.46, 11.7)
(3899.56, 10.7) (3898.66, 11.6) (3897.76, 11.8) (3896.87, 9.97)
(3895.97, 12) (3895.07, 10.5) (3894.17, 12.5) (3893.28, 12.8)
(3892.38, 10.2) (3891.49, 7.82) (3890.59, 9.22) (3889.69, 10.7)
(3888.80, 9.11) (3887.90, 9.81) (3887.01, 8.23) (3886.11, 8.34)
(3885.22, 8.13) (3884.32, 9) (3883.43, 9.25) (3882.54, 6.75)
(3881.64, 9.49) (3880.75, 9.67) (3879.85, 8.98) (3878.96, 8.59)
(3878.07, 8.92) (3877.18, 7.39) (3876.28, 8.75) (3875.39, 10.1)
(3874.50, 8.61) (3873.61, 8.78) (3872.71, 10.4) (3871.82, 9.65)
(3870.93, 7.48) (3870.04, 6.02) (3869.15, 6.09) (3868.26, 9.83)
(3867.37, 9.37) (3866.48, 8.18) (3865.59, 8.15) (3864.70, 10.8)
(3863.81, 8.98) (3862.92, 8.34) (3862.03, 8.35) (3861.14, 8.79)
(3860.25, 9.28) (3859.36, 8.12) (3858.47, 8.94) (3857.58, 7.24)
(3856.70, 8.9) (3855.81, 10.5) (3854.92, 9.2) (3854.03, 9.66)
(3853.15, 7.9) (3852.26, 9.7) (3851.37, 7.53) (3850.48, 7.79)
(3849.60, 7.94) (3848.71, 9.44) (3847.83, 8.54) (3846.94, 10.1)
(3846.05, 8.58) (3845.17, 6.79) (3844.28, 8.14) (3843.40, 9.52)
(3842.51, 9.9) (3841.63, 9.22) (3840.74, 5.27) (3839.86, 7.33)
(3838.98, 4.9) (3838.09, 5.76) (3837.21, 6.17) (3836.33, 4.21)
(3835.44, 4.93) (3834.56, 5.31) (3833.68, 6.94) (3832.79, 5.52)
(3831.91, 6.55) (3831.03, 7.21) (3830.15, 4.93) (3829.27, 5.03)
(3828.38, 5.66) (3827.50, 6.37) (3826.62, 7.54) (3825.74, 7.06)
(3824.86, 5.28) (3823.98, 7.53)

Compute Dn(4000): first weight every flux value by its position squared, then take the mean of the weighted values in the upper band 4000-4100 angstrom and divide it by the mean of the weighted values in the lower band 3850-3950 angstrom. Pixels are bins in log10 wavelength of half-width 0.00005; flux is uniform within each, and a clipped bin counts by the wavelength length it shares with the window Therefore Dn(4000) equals 1.9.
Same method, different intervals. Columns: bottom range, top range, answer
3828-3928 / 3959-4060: 1.72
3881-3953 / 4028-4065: 1.82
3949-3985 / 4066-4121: 1.72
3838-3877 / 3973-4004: 1.78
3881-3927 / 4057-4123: 1.72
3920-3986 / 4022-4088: 1.85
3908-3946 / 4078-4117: 2.09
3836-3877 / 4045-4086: 2.11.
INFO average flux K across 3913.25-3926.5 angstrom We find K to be 10.7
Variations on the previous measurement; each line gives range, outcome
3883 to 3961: 9.83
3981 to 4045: 16.2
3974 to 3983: 12.2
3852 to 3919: 9.77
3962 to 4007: 12.4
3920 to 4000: 10.3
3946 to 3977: 9.64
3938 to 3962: 10.6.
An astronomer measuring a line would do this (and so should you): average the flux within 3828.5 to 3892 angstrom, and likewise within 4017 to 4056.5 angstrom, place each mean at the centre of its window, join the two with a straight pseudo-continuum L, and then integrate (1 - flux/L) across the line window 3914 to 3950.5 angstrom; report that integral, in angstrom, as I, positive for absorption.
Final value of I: 9.3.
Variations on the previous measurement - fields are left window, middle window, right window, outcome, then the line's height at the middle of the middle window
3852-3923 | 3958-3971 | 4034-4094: 5.38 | 12.6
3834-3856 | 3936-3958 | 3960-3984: -3.08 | 8.95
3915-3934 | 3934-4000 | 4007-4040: 7.87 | 12.2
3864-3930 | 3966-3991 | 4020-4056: 5.10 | 13.9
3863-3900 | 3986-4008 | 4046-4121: -3.60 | 13.3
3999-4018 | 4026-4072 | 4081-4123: 0.99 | 16.6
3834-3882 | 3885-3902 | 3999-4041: -0.24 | 10.2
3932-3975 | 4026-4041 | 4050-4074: -3.34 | 13.8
